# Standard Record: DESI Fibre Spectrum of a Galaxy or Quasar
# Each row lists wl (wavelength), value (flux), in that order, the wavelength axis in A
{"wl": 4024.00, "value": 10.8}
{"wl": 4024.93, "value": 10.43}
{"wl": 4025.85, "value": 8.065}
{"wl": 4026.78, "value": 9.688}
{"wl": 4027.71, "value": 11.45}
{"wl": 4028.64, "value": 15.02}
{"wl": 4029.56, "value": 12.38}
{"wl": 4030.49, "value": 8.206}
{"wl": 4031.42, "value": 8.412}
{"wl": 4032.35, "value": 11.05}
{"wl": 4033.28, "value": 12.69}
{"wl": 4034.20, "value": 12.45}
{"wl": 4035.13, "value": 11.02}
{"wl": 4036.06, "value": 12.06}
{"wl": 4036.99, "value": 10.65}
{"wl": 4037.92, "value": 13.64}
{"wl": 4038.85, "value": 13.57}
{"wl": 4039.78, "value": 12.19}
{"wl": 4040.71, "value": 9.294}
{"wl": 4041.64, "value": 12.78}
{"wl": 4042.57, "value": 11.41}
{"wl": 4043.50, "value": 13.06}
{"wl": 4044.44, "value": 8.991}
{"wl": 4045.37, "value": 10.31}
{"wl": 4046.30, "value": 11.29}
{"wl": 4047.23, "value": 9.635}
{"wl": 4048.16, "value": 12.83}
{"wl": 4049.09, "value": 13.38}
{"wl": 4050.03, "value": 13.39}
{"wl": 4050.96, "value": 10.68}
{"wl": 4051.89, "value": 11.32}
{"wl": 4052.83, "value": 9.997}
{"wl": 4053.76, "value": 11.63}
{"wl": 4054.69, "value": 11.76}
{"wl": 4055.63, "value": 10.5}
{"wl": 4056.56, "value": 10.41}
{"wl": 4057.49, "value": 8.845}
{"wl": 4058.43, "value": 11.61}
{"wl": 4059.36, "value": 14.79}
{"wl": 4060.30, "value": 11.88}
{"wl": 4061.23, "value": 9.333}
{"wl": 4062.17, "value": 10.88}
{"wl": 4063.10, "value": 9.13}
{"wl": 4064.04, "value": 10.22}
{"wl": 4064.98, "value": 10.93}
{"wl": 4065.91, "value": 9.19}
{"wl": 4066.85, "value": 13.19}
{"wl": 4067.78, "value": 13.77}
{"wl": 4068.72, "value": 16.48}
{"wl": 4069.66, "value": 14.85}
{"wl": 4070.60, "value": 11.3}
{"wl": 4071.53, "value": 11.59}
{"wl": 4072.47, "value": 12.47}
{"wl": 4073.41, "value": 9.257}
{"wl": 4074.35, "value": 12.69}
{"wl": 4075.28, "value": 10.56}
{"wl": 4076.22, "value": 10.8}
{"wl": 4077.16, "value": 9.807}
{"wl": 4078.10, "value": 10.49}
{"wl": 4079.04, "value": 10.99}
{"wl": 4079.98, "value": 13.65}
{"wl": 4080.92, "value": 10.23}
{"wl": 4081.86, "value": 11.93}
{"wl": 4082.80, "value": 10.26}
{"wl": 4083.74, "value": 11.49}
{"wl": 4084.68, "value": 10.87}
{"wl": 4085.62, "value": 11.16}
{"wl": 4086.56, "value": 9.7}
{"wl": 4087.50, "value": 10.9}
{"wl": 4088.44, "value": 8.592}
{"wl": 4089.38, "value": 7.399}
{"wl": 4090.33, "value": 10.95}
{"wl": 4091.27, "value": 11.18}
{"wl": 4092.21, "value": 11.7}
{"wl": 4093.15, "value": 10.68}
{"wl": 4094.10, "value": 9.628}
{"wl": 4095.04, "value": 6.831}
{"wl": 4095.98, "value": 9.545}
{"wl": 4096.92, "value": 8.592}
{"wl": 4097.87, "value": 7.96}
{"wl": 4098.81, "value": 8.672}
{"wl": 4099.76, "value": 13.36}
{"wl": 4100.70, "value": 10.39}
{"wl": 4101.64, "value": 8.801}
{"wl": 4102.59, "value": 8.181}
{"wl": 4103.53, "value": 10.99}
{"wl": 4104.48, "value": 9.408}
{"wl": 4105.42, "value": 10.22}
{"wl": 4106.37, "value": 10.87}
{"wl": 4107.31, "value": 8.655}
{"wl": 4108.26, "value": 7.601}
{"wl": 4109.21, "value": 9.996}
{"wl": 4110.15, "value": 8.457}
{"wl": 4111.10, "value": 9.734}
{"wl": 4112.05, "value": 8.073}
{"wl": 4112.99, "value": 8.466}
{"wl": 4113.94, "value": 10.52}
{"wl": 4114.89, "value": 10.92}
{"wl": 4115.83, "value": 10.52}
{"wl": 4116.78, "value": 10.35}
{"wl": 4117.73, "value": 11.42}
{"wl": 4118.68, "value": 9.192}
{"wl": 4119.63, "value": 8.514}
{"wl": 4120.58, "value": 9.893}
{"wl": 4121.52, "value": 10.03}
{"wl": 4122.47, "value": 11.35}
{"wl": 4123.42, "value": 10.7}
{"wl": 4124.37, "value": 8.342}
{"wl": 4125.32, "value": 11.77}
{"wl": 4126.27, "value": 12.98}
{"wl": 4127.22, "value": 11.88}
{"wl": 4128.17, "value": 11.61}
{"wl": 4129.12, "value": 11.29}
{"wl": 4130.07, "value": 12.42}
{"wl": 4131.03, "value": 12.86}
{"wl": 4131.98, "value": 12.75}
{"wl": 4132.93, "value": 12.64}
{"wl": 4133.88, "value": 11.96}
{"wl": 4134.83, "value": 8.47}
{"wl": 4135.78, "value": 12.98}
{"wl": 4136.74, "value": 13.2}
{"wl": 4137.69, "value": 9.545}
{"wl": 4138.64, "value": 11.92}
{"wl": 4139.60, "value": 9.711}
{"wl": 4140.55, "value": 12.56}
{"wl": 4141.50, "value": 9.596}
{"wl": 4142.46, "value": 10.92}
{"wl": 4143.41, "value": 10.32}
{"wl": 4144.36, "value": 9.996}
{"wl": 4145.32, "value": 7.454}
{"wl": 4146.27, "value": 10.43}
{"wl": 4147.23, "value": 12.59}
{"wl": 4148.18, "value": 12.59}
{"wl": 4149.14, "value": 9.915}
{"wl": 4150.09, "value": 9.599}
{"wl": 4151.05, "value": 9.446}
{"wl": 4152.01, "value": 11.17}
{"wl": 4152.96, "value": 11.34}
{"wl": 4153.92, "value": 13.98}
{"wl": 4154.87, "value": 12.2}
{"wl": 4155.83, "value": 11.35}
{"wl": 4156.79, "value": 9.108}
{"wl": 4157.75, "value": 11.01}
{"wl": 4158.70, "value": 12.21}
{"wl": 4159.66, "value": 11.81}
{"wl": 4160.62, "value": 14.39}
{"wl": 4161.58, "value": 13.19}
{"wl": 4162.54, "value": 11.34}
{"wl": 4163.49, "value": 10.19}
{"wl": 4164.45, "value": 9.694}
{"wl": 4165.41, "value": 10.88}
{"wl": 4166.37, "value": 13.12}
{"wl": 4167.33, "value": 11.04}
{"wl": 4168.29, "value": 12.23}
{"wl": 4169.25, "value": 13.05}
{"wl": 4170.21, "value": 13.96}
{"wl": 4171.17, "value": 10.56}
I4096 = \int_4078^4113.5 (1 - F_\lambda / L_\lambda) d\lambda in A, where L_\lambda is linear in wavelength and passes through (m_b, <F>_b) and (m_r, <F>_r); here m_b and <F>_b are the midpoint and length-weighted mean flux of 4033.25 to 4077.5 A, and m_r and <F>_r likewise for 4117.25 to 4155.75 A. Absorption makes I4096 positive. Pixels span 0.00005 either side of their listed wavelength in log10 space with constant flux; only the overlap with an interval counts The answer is 4.4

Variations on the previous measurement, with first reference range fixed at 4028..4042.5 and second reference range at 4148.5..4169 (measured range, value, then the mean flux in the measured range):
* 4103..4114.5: 2.1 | 9.42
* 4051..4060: 0.3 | 11.2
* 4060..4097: 2.2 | 10.9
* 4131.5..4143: 0.1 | 11.4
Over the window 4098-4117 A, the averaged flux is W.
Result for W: 9.67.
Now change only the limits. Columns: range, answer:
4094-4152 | 10.3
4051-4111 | 10.6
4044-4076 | 11.4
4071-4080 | 11.1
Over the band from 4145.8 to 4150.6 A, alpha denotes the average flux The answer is 11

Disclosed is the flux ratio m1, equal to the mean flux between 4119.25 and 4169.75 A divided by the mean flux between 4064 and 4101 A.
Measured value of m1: 1.04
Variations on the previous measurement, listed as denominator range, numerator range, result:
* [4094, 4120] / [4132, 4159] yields 1.16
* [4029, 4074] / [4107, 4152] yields 0.92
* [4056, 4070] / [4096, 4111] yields 0.81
